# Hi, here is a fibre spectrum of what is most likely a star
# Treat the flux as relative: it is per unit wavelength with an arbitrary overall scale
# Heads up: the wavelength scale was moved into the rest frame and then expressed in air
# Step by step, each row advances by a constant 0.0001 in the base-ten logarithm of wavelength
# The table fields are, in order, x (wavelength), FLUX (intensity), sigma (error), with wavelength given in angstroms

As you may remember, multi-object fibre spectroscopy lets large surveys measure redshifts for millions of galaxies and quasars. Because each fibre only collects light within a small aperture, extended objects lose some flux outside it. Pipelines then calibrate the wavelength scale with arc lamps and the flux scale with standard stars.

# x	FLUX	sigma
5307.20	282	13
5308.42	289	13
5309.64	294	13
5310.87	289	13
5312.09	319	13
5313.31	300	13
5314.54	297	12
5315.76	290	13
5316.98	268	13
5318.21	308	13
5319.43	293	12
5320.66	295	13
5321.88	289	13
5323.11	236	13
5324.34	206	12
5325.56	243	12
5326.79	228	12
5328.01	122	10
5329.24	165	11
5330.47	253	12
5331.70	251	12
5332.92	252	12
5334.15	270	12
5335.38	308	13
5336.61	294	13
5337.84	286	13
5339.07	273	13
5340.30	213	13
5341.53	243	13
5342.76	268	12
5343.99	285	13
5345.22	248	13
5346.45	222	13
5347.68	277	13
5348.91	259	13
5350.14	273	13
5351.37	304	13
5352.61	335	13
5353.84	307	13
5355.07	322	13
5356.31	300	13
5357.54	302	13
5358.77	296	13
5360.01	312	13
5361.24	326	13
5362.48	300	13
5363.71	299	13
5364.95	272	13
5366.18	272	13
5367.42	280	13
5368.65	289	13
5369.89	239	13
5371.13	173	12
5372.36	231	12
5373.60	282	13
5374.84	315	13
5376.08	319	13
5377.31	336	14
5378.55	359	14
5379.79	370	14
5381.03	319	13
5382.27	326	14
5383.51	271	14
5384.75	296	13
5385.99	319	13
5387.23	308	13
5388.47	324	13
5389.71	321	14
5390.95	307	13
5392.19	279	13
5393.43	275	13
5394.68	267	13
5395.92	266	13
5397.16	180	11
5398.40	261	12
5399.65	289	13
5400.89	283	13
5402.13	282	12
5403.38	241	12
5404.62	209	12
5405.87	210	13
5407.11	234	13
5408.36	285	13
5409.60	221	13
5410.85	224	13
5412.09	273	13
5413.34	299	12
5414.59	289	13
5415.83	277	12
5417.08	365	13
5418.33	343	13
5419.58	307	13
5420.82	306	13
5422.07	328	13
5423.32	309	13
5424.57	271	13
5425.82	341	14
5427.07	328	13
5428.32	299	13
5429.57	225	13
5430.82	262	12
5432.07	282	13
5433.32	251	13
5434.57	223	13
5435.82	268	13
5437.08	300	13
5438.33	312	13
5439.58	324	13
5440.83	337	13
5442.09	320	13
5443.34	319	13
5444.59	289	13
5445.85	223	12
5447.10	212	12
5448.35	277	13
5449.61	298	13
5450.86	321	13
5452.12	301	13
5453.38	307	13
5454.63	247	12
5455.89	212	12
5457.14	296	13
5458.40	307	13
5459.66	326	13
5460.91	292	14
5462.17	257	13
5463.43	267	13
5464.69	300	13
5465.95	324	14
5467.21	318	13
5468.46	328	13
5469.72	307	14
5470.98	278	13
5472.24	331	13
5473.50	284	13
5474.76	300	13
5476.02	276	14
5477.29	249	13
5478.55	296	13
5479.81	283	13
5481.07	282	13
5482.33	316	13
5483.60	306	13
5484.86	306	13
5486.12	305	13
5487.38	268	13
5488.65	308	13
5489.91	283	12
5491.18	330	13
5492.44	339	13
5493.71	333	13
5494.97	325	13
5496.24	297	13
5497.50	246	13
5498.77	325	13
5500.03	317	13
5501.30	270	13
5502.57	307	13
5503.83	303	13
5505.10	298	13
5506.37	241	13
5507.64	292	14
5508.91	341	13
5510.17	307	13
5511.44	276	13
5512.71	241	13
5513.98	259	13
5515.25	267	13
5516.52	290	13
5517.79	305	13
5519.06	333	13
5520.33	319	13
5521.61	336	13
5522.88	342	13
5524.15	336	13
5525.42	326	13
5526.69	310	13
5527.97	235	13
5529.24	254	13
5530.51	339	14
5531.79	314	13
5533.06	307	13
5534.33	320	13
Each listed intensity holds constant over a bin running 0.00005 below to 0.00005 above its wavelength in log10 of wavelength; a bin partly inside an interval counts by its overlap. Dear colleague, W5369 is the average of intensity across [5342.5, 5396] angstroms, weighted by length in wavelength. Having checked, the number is 293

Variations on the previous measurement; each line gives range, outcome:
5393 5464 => 279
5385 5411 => 267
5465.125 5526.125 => 301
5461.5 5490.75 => 295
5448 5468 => 291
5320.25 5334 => 231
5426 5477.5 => 288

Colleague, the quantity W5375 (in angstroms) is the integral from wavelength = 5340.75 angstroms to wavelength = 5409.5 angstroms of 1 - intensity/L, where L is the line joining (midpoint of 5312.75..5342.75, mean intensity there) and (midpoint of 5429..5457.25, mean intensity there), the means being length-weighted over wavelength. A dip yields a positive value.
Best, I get -4.2 angstroms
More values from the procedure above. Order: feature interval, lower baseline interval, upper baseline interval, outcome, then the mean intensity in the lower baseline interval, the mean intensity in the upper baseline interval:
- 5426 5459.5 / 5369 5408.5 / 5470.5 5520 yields 0.5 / 280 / 295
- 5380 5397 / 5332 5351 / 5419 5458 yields -1.3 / 265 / 287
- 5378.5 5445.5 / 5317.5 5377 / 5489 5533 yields -1.3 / 270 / 301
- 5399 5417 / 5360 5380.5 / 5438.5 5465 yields 1.8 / 292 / 288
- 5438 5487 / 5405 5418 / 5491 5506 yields -0.5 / 268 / 306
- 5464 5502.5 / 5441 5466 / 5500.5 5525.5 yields -1.2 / 285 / 299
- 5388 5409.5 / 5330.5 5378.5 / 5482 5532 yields 1.7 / 280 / 301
